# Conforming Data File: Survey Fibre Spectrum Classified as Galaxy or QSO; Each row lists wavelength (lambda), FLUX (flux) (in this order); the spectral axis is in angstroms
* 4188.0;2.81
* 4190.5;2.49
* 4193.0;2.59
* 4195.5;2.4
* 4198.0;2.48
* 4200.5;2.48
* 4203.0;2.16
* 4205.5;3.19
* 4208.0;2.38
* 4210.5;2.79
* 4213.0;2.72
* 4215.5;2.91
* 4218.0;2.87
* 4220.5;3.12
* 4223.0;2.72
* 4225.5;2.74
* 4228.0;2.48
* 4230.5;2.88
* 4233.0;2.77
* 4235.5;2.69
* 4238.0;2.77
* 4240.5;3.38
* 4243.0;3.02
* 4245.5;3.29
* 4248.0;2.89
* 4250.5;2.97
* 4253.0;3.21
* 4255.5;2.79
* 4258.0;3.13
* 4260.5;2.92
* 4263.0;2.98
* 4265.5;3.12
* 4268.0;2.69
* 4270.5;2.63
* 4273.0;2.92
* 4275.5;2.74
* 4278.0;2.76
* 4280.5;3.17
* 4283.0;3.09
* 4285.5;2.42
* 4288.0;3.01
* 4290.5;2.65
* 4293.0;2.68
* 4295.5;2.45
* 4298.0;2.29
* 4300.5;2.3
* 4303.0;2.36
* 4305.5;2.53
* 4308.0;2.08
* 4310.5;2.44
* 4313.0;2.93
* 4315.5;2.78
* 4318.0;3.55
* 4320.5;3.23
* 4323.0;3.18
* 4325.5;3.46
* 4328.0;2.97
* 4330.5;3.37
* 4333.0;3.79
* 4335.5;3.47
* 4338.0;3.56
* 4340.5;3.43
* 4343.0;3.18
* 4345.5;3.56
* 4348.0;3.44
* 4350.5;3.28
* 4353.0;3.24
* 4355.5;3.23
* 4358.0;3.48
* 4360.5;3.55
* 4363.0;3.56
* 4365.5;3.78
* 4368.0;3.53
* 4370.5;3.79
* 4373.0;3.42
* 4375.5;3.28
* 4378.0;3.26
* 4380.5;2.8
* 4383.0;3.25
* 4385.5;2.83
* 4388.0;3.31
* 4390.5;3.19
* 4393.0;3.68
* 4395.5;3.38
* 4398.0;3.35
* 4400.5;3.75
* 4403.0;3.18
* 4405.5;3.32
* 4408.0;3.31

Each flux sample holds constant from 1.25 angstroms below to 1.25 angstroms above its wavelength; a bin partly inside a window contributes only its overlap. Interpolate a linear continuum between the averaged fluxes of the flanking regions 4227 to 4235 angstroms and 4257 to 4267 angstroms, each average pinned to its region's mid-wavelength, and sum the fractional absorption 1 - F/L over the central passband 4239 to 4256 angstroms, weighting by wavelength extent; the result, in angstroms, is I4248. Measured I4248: -1.2 angstroms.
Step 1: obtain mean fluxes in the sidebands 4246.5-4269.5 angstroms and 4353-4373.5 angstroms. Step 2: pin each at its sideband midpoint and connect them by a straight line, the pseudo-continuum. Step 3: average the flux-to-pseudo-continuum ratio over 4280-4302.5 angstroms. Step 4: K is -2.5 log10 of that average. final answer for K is 0.19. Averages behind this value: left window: 2.97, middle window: 2.65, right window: 3.53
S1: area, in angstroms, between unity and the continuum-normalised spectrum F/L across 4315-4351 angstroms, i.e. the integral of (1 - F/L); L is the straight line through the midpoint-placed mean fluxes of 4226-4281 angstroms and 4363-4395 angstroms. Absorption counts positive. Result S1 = -1.94 angstroms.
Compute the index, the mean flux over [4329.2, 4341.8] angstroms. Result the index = 3.52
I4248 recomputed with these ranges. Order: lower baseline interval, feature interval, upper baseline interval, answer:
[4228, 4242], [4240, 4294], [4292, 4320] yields -3.6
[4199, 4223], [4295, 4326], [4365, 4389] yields 3.6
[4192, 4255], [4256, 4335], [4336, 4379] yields 7.1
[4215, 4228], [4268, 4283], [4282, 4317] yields -1.1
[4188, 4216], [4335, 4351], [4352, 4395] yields -1.0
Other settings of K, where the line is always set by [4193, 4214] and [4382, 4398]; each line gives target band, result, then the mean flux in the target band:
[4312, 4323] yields -0.045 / 3.13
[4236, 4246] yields -0.133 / 3.07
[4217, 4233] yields -0.057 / 2.8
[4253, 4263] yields -0.077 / 2.98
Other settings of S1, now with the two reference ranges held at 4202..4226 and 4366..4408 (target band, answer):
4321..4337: -1.1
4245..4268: -0.8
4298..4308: 2.3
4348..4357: -0.2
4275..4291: 0.8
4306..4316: 1.8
